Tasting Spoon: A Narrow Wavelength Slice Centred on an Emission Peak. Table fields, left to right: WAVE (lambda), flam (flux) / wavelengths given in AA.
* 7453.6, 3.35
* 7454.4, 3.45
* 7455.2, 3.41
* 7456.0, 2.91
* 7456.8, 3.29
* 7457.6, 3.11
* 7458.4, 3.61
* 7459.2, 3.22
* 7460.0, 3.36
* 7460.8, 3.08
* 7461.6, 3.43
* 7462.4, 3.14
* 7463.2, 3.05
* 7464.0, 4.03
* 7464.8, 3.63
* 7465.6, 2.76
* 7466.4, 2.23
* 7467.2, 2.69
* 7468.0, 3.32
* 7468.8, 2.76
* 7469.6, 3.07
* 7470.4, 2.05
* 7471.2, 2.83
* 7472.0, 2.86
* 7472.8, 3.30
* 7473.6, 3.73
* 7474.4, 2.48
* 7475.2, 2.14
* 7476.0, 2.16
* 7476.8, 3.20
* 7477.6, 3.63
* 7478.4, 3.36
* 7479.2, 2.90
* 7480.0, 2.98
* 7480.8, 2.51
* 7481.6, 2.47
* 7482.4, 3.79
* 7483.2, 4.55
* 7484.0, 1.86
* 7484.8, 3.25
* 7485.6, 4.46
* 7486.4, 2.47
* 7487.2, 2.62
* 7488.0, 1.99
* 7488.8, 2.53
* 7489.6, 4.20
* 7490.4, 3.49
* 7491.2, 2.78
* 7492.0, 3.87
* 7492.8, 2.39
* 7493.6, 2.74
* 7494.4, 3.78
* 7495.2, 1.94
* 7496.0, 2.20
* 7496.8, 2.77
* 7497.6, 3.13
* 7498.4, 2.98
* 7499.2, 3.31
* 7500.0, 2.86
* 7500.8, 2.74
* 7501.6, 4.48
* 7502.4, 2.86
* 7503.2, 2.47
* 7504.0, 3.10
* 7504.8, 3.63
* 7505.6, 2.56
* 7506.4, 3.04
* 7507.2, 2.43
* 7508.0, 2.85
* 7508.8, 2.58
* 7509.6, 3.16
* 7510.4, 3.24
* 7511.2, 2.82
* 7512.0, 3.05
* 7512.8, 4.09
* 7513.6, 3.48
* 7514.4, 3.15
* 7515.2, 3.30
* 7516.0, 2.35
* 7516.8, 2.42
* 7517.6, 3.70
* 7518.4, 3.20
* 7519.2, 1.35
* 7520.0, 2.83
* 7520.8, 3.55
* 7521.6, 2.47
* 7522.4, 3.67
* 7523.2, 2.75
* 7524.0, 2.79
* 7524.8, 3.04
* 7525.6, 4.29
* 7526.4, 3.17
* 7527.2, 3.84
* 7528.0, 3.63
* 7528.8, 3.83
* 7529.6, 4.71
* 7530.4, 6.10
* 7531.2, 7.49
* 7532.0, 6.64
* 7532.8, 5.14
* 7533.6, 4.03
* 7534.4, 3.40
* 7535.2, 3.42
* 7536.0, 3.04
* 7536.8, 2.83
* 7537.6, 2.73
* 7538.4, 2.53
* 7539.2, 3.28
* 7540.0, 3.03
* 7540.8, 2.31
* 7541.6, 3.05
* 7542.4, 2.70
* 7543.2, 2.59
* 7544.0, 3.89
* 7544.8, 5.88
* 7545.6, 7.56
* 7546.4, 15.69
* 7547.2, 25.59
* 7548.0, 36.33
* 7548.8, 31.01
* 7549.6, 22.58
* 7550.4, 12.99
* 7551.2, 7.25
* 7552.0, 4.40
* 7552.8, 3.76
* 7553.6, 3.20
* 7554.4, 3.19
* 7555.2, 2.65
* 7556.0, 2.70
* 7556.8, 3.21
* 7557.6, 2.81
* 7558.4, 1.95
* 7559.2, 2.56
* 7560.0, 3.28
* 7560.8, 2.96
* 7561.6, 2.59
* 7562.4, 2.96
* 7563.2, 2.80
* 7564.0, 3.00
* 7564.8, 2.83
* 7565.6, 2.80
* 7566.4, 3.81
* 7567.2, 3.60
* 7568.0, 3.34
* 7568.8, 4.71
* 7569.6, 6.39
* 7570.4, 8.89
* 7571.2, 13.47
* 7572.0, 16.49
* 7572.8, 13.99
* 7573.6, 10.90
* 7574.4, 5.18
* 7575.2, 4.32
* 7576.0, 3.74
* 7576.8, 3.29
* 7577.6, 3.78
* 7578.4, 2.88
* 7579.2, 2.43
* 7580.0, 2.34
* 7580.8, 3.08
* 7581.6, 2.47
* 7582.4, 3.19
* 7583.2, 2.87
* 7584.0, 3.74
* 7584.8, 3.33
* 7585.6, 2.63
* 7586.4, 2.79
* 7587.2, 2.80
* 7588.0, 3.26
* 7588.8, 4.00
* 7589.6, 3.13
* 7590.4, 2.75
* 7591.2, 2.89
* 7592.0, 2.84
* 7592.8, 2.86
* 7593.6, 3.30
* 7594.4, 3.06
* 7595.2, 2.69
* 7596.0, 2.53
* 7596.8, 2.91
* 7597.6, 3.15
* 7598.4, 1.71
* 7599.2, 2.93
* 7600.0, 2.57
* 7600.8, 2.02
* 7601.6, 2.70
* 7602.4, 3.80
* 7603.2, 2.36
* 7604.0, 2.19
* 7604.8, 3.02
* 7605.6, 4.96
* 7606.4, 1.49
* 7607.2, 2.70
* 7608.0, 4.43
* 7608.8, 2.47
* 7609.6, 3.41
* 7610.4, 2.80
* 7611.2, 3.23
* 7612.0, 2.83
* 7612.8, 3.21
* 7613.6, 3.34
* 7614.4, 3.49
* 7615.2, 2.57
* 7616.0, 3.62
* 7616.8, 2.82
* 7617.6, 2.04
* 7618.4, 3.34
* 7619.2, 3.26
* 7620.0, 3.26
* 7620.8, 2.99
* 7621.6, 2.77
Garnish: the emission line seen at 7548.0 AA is H-alpha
